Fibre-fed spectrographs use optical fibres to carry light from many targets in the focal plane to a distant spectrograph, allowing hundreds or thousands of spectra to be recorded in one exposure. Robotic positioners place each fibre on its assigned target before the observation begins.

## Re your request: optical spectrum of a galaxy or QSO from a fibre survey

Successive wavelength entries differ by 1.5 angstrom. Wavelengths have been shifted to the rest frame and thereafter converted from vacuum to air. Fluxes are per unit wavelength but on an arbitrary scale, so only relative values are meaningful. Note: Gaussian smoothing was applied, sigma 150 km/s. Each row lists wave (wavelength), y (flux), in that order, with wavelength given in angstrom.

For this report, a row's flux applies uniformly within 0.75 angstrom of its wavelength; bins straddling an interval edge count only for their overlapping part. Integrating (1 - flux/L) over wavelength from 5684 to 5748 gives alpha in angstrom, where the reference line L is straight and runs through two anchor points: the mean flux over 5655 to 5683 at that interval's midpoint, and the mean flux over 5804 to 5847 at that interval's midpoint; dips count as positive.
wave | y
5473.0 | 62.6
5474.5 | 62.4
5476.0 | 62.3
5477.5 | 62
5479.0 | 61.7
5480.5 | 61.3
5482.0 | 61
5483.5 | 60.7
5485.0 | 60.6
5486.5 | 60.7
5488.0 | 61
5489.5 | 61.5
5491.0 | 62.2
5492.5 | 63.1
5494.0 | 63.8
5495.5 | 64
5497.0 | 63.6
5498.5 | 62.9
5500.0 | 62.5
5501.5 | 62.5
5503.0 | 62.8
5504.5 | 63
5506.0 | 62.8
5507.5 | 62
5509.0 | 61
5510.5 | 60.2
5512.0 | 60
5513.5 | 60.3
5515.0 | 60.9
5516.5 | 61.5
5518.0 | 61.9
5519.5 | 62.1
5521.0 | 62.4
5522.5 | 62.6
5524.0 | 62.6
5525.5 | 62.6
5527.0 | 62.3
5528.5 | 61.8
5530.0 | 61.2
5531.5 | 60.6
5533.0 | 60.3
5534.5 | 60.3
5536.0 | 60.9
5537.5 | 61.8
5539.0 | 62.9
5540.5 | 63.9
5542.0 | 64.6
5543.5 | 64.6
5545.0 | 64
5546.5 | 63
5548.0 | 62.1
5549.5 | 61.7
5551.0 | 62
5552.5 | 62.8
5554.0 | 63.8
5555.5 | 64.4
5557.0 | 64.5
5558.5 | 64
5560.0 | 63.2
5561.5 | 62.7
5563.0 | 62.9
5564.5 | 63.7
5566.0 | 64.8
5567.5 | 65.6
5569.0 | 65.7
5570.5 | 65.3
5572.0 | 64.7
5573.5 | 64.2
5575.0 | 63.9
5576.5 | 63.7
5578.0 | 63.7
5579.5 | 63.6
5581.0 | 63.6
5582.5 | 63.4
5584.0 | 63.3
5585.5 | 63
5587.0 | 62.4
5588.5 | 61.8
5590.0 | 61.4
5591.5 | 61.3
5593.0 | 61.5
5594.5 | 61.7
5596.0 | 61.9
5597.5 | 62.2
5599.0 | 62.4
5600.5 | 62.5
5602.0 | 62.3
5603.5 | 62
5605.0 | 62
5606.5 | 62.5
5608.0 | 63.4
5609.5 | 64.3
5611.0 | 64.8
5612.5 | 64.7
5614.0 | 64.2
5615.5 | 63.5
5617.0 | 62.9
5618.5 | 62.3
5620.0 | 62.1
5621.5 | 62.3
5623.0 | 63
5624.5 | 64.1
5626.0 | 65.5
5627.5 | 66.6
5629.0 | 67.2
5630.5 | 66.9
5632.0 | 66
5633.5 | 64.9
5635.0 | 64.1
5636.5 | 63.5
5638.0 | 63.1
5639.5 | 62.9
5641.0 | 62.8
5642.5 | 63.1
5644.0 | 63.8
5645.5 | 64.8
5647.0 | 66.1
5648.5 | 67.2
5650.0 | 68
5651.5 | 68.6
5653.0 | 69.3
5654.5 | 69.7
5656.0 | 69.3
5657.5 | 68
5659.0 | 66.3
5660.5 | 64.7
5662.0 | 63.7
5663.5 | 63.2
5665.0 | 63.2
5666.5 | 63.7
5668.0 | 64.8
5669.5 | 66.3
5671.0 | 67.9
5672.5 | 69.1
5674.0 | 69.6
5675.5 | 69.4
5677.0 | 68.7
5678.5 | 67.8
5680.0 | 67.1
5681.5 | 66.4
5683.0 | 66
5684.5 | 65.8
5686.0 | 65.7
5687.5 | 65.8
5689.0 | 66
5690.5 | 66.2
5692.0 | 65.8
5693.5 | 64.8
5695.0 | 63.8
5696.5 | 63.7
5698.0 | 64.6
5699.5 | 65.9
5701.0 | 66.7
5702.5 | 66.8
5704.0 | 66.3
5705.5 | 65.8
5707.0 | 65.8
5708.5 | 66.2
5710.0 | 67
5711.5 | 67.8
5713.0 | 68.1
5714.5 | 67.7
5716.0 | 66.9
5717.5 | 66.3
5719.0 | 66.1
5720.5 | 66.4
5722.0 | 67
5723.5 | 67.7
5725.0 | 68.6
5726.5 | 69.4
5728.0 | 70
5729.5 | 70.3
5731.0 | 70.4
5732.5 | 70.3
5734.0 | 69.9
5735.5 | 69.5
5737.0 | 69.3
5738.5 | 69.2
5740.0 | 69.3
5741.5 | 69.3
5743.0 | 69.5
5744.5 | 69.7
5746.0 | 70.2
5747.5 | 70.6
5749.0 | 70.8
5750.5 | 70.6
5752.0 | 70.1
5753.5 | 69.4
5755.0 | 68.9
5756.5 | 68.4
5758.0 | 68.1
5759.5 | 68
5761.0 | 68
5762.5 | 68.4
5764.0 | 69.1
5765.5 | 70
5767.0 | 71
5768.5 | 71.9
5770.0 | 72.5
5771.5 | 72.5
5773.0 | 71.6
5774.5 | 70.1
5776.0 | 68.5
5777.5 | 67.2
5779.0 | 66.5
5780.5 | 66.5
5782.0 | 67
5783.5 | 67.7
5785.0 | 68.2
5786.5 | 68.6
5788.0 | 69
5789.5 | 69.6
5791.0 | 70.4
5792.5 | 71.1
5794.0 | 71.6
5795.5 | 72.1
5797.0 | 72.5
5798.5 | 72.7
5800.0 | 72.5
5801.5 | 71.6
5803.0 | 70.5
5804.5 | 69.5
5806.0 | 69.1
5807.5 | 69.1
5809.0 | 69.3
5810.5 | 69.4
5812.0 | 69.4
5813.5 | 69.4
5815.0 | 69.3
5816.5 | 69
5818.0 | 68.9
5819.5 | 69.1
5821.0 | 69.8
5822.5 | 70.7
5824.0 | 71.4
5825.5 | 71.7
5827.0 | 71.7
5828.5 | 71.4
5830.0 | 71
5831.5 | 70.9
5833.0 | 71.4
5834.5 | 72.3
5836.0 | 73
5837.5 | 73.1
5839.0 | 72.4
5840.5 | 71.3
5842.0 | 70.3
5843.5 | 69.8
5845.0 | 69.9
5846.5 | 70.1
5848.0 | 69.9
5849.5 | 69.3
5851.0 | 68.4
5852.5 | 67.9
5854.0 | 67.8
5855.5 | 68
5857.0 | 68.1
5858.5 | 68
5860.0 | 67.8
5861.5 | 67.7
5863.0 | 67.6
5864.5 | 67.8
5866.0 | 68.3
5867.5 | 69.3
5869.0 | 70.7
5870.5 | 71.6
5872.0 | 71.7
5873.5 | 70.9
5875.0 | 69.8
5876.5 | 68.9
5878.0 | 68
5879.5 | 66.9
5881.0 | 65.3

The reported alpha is 0.29 angstrom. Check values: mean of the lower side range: 66.6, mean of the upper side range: 70.5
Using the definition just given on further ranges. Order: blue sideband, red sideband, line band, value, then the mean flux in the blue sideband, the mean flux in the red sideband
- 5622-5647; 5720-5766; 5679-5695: 0.22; 64.5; 69.2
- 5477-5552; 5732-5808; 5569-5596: 0.40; 62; 69.8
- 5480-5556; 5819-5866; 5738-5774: -1.06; 62.1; 70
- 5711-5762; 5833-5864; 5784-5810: -0.41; 68.9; 69.7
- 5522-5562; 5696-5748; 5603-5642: 0.66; 62.6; 68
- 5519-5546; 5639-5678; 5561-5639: 1.10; 62.3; 66.3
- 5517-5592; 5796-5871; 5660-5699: 0.13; 63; 70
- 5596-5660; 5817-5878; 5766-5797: -0.63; 64.6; 70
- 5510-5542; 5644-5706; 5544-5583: -0.55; 61.7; 66.4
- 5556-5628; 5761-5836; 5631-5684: -0.48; 63.3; 70.1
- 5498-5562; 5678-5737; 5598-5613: 0.30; 62.3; 67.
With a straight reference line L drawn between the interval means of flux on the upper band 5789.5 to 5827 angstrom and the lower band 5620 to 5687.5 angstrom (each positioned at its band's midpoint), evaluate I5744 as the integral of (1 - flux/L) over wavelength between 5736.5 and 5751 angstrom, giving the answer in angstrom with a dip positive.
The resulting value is -0.28 angstrom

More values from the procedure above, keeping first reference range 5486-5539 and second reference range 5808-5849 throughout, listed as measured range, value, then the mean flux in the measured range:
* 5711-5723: 0.1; 67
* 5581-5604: 0.7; 62.3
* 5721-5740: -0.4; 69.3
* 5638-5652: 0.1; 65.1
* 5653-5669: 0.0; 65.8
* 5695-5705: 0.2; 65.5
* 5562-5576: -0.2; 64.5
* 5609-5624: 0.3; 63.4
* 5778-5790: 0.3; 67.8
